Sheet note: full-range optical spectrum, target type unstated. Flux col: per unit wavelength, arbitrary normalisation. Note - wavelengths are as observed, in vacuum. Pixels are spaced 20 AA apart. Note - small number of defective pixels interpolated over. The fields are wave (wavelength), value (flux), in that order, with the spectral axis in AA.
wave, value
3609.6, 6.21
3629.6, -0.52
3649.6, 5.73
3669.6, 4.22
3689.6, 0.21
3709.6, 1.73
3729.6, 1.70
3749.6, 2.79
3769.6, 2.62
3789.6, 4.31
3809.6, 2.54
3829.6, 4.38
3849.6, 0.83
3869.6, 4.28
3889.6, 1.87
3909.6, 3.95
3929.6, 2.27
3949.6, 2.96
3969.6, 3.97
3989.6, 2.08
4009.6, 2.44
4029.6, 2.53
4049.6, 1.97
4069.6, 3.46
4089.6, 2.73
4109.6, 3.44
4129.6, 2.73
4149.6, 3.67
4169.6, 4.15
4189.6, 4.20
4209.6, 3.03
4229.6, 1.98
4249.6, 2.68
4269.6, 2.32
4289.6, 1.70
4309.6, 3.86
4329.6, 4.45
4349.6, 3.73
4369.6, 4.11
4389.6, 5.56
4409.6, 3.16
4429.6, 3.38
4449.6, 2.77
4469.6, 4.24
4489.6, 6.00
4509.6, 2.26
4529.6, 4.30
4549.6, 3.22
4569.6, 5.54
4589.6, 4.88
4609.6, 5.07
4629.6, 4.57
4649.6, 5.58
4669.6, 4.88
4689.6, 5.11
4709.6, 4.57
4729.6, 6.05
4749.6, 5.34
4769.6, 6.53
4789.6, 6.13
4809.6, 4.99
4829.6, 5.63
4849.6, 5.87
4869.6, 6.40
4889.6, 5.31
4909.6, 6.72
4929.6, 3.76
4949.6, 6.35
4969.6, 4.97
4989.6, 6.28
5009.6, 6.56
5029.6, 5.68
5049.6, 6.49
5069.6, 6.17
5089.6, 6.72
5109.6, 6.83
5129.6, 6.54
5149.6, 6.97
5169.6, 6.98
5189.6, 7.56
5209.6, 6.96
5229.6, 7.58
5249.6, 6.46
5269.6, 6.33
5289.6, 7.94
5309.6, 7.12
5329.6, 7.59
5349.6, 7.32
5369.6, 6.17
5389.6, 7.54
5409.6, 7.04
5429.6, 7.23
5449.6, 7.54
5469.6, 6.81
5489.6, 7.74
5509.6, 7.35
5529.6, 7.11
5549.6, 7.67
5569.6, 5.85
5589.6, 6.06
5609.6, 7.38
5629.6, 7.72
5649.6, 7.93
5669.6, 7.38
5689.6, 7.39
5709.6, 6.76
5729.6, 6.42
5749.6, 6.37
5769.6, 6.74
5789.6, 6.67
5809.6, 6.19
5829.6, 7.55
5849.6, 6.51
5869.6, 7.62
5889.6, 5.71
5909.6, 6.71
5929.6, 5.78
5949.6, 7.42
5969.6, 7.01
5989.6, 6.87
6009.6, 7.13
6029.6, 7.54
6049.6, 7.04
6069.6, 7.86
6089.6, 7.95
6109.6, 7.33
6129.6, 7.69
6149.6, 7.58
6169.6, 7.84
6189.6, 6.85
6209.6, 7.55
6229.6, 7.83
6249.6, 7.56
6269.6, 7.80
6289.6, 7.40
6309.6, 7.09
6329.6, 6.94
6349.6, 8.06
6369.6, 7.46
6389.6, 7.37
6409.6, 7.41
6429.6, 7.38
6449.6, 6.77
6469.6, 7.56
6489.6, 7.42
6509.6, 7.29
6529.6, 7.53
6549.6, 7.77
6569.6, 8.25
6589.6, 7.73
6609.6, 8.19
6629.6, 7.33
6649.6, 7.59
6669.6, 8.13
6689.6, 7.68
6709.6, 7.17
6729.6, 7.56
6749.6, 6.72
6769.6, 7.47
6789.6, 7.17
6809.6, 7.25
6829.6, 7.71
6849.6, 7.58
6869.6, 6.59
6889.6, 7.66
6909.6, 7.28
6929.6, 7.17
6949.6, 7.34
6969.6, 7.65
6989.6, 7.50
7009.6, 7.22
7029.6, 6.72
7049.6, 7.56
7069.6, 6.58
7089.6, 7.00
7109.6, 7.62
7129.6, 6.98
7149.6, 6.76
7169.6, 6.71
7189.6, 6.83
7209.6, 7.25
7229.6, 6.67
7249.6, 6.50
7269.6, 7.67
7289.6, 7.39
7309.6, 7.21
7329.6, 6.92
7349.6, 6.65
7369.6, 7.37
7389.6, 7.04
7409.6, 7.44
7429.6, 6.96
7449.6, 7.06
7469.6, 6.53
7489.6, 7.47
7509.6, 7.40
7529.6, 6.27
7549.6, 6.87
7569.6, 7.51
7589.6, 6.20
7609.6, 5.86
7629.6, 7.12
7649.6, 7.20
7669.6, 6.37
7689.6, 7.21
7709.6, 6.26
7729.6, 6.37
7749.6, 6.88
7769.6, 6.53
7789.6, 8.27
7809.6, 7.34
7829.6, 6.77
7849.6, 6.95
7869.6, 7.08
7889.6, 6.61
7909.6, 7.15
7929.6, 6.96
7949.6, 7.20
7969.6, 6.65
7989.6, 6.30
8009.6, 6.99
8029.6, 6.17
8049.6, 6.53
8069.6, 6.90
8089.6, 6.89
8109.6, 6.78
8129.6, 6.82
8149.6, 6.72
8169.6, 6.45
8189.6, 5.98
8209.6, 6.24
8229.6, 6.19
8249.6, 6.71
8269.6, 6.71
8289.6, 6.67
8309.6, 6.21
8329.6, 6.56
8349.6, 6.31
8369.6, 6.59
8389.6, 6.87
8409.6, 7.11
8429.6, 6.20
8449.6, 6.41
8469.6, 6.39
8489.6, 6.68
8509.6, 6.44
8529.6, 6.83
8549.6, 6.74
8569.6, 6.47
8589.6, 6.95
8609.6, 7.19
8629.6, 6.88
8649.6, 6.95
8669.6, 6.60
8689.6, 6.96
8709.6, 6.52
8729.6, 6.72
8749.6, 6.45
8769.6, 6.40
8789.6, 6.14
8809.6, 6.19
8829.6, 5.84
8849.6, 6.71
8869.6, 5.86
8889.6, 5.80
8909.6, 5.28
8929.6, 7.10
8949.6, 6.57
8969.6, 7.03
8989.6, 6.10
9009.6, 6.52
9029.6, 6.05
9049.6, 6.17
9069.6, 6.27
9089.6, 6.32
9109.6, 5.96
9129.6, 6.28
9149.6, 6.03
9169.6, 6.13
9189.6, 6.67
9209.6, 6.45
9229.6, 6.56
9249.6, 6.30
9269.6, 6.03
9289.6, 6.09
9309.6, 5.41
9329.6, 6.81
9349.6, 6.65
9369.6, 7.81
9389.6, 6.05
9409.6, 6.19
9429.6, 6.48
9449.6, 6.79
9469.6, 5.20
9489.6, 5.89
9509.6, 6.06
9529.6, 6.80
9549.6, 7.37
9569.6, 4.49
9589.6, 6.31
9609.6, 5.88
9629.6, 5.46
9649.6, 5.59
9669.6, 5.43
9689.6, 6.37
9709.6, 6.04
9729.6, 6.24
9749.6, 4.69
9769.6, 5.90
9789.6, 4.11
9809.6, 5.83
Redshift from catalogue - 0.15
